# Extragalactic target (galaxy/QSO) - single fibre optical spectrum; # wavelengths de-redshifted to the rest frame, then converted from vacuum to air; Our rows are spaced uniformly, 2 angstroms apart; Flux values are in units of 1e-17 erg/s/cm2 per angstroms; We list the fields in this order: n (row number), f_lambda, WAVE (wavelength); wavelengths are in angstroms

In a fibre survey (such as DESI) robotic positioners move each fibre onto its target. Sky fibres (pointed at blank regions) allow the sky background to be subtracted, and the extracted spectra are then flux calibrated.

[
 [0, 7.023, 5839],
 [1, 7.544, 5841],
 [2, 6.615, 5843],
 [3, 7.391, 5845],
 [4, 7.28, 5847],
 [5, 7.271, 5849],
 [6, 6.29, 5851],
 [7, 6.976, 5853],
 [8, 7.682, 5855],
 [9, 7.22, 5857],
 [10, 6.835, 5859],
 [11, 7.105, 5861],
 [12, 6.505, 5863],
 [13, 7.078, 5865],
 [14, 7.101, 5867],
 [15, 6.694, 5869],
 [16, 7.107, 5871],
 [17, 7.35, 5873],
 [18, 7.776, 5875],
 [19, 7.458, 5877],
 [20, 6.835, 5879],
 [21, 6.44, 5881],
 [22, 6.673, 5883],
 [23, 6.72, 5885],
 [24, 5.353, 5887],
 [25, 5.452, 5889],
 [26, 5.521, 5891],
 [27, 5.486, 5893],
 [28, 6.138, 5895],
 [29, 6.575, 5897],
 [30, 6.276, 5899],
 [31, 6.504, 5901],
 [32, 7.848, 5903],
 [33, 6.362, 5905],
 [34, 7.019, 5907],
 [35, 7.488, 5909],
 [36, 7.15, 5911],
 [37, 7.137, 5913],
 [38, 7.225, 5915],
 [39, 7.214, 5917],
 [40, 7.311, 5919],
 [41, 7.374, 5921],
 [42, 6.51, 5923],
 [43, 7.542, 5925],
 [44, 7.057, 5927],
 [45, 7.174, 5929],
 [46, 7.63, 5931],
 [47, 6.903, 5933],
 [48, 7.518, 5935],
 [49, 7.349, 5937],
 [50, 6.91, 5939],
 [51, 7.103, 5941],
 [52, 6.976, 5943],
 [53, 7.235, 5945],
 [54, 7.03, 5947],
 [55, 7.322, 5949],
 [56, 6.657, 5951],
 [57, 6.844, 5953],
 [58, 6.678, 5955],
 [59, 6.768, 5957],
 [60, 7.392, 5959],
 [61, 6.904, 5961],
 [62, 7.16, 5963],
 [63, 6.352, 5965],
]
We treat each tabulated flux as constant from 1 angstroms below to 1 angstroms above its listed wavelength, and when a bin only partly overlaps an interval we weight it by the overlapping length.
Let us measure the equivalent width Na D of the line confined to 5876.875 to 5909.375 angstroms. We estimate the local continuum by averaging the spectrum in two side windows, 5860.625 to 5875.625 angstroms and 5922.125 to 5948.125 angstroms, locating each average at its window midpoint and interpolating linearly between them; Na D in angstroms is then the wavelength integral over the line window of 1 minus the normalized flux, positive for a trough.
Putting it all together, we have 3.1 angstroms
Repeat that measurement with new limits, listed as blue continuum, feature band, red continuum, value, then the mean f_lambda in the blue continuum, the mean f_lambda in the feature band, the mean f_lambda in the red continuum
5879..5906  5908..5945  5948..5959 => -3.2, 6.28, 7.2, 6.9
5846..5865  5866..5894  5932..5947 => 1.9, 7.02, 6.57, 7.13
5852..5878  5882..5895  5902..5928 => 2.3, 7.15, 5.89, 7.17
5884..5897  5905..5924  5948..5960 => -2.6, 5.84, 7.12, 6.94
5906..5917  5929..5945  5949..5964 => -0.3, 7.2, 7.2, 6.94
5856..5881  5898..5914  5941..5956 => 0.1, 7.06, 6.97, 6.97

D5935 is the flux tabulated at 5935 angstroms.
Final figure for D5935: 7.518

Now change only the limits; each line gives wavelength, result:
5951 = 6.657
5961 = 6.904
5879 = 6.835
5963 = 7.16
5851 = 6.29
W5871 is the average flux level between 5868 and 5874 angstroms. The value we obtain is 7.05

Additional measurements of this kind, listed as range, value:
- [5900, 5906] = 6.9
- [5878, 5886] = 6.67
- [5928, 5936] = 7.31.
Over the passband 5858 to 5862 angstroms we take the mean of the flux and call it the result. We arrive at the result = 6.97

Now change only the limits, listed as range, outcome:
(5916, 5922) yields 7.3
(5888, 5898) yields 5.83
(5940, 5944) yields 7.04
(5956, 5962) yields 7.02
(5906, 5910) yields 7.25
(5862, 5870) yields 6.84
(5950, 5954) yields 6.75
